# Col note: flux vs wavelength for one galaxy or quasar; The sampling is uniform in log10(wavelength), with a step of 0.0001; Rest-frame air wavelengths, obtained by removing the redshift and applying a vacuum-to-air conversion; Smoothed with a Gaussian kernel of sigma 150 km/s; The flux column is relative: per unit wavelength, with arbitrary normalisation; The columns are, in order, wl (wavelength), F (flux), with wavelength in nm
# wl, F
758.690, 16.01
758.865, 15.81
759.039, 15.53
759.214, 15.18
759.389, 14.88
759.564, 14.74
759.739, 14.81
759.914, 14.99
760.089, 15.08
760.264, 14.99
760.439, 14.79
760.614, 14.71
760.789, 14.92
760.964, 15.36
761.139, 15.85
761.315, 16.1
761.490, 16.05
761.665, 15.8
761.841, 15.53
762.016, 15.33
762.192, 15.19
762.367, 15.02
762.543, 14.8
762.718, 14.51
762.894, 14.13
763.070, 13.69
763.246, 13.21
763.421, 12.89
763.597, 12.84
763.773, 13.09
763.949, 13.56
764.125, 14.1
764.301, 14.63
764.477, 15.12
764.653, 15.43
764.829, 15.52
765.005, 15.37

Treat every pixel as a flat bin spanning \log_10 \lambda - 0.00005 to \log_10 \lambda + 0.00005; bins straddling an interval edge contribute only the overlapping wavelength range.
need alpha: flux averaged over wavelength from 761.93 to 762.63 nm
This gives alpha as 15.1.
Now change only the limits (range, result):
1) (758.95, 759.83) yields 15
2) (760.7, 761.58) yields 15.7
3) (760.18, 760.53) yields 14.9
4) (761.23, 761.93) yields 15.9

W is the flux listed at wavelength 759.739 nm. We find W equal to 14.81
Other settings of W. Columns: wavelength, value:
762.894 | 14.13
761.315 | 16.1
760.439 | 14.79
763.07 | 13.69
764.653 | 15.43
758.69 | 16.01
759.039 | 15.53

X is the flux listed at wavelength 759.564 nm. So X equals 14.74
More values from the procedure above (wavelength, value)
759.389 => 14.88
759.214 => 15.18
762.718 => 14.51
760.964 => 15.36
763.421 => 12.89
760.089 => 15.08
